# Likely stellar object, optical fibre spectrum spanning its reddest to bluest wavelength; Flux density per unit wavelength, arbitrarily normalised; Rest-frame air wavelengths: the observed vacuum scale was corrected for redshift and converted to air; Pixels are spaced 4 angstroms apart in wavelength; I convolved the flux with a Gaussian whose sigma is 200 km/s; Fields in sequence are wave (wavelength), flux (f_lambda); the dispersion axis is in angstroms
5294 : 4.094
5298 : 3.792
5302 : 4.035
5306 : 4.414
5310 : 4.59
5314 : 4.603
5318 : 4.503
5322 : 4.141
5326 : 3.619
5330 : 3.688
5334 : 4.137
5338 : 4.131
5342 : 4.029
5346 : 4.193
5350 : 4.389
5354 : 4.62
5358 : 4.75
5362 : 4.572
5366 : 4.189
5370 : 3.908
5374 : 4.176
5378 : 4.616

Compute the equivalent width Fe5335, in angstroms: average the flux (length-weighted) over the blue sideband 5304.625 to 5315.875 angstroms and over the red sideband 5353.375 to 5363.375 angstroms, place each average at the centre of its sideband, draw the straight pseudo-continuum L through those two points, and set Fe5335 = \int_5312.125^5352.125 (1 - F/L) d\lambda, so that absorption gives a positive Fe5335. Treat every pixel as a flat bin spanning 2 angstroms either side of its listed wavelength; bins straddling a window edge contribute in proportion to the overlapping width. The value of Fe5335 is 3.9 angstroms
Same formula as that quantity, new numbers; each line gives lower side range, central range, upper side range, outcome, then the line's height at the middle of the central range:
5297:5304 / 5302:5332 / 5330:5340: -1.7 angstroms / 3.99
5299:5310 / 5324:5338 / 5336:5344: 0.9 angstroms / 4.12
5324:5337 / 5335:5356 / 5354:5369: -0.6 angstroms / 4.15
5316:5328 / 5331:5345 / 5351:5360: 0.9 angstroms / 4.36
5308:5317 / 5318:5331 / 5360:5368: 1.7 angstroms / 4.54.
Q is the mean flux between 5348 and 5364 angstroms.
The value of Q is 4.58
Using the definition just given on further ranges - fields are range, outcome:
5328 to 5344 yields 4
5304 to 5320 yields 4.53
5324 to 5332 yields 3.65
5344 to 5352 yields 4.29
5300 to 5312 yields 4.35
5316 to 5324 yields 4.32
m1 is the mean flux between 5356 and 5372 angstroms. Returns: 4.35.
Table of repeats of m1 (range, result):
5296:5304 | 3.91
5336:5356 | 4.27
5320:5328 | 3.88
